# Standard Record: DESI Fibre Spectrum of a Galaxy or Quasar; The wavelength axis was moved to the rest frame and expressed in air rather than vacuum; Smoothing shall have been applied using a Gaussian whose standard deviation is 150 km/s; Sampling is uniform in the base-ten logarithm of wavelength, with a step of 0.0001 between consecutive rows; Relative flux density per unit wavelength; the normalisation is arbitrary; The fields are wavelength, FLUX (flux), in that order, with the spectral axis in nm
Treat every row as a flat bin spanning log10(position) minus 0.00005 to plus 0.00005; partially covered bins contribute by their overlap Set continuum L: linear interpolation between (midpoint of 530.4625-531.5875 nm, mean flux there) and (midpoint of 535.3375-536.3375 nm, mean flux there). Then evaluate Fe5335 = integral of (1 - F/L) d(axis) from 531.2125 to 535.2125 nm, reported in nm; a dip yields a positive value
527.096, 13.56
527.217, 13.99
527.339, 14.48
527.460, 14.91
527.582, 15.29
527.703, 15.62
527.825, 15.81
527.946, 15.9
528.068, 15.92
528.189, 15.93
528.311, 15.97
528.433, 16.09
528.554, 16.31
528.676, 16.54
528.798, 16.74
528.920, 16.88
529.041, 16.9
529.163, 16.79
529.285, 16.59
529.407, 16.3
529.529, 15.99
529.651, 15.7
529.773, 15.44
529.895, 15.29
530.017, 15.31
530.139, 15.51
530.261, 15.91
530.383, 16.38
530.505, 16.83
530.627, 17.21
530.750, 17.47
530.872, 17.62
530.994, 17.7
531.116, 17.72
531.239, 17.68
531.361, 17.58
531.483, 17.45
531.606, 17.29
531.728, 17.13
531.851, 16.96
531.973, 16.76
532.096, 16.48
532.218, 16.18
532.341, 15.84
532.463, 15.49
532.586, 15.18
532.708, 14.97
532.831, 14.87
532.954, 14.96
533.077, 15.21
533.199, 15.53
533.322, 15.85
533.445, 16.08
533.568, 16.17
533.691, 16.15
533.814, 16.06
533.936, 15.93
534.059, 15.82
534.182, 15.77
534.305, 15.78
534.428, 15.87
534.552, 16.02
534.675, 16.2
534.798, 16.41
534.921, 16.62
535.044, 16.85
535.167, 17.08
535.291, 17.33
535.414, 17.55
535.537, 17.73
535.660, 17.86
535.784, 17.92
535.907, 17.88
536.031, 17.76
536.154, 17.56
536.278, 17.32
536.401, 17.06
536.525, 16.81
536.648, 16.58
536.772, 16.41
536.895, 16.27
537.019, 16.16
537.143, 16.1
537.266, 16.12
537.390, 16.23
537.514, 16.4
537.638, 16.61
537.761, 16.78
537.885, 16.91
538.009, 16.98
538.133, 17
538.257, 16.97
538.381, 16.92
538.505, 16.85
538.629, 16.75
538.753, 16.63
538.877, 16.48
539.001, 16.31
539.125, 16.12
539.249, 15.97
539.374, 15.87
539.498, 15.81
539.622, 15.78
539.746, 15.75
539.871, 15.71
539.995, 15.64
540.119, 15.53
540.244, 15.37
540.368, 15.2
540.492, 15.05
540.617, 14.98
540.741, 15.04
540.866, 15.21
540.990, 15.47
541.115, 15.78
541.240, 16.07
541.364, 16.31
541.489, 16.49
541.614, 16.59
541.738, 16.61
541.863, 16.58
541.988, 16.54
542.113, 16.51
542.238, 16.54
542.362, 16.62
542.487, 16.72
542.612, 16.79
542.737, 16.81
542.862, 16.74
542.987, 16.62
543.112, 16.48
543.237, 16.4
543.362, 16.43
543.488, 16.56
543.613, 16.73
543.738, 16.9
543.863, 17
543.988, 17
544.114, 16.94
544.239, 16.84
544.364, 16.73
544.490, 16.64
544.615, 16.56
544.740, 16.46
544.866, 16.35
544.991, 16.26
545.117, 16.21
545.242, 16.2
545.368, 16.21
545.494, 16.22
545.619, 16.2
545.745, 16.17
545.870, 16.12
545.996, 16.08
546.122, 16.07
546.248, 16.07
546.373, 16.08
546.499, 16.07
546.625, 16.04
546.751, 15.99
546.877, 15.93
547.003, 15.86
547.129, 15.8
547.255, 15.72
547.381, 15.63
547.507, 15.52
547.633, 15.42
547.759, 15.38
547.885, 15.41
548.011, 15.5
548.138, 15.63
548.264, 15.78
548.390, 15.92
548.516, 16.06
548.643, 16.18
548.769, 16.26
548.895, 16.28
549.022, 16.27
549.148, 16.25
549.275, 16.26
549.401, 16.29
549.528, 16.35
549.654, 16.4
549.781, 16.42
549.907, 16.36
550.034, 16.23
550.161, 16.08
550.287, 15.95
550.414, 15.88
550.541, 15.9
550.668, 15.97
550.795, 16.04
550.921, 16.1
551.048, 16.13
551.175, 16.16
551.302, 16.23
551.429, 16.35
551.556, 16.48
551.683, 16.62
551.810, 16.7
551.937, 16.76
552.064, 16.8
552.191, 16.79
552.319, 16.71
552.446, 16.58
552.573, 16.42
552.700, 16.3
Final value 0.32 nm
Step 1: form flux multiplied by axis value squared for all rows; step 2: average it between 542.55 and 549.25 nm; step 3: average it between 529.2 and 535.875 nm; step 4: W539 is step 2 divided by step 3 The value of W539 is 1.0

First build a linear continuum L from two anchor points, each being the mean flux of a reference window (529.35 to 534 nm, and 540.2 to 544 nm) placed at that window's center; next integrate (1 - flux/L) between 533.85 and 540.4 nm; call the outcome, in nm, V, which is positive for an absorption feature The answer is -0.10 nm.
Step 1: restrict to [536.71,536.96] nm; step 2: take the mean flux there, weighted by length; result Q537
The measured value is 16.3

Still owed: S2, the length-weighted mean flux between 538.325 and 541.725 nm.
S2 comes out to 15.9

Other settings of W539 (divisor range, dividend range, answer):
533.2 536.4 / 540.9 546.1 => 1.02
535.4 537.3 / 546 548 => 0.96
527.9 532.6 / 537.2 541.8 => 1.01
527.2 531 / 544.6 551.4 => 1.07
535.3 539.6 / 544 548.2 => 0.99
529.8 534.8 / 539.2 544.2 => 1.03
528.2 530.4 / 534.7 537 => 1.09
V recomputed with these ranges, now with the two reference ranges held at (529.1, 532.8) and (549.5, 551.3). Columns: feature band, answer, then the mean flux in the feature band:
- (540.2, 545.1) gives -0.018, 16.3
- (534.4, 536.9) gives -0.098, 17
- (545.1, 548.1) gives 0.056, 15.9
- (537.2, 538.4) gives -0.024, 16.7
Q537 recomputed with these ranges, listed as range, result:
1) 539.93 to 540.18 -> 15.6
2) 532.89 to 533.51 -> 15.5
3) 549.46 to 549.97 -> 16.4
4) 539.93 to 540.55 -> 15.4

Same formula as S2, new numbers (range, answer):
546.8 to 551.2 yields 16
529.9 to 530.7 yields 16.1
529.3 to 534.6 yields 16.2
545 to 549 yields 15.9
